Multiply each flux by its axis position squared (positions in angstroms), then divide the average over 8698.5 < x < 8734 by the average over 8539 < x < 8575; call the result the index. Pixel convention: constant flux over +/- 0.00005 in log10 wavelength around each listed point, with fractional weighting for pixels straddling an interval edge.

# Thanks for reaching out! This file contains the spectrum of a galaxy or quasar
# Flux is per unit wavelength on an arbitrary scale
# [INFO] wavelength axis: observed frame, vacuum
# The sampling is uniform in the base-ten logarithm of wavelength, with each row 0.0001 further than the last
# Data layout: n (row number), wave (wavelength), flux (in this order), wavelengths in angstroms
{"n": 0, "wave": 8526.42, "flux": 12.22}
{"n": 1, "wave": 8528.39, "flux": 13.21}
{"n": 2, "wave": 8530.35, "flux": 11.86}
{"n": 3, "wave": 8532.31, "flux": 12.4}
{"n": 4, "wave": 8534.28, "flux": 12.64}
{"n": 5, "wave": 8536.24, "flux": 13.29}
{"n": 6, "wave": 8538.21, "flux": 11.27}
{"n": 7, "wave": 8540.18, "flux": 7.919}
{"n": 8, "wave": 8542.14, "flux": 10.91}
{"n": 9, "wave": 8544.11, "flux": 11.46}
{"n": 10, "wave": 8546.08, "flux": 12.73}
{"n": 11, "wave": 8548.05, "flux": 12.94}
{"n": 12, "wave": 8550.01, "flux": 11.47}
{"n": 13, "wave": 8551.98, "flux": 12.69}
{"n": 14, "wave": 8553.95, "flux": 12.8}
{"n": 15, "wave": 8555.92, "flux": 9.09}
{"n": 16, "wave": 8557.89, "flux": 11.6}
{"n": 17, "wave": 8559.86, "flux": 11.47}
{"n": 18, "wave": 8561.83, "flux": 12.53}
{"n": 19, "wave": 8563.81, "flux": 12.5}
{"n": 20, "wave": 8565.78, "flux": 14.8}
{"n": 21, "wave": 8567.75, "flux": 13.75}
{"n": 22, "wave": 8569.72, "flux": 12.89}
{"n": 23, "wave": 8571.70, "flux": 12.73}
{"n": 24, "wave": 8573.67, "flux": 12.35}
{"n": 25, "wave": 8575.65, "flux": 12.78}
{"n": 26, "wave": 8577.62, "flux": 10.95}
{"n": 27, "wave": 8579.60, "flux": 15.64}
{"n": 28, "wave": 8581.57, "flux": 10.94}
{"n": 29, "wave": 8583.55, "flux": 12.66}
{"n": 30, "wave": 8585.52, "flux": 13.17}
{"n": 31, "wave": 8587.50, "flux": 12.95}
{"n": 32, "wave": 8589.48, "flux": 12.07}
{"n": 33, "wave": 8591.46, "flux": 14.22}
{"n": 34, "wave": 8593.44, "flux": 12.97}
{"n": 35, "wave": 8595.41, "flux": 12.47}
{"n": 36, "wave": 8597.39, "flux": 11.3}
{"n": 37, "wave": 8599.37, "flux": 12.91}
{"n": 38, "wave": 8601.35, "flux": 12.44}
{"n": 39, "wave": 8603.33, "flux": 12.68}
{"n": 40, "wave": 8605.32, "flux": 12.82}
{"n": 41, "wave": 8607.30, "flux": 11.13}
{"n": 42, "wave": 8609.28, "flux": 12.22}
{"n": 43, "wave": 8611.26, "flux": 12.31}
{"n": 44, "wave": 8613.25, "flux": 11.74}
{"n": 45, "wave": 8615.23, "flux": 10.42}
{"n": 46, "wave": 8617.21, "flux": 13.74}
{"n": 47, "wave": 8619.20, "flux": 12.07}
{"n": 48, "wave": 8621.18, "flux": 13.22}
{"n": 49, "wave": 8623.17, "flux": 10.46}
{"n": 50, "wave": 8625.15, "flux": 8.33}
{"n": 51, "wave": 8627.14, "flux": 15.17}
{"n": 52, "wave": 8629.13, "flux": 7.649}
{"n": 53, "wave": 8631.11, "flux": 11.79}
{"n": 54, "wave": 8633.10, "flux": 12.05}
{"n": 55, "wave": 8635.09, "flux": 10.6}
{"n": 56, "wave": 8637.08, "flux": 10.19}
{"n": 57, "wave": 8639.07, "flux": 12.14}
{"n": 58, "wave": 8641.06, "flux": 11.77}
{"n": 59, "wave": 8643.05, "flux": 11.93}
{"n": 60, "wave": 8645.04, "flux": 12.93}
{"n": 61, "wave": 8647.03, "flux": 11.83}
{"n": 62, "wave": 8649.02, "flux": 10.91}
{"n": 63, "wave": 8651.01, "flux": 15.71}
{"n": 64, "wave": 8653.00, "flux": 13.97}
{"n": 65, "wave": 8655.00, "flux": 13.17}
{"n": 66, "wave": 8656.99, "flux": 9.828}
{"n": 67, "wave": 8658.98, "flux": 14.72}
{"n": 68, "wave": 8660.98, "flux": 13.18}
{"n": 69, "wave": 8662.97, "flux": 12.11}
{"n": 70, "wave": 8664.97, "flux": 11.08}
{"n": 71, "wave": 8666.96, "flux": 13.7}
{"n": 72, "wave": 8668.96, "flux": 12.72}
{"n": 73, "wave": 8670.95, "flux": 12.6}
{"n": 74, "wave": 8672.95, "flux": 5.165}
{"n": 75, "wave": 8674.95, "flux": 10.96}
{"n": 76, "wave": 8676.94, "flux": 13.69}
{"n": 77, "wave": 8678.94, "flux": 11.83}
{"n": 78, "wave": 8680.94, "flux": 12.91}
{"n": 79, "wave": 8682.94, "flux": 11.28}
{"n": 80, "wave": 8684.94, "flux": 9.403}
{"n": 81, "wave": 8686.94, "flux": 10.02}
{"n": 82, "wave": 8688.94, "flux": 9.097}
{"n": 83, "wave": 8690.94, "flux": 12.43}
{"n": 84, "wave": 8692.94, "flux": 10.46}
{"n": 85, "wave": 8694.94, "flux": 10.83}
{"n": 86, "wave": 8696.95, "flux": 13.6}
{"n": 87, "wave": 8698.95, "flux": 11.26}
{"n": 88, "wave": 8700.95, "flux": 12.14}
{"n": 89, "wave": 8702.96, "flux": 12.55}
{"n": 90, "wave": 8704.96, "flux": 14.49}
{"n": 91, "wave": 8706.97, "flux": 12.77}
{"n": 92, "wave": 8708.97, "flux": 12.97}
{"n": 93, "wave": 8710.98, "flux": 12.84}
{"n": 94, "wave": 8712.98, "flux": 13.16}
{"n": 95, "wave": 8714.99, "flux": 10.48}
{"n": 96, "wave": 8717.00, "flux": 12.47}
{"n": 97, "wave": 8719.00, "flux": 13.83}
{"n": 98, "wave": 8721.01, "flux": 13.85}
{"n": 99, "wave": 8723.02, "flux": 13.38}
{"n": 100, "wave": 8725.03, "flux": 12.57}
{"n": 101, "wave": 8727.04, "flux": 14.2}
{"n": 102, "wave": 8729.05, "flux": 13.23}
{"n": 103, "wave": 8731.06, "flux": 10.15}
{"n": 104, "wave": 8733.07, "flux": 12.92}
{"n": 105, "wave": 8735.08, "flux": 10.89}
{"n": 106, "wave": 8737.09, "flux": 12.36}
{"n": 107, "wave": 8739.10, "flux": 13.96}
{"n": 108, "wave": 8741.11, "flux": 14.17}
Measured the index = 1.10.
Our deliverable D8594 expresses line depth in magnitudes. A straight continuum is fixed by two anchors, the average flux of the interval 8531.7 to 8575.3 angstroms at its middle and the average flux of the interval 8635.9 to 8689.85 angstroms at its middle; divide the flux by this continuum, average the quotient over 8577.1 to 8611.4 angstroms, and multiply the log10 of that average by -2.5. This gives -0.051 mag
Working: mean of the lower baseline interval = 12.1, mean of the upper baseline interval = 11.8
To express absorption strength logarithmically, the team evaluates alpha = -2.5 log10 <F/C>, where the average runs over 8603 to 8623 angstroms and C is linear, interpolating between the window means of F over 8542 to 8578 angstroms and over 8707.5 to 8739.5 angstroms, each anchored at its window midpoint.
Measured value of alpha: 0.02 mag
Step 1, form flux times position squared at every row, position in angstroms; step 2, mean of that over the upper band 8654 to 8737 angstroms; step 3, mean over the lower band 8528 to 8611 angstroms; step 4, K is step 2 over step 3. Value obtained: 1.0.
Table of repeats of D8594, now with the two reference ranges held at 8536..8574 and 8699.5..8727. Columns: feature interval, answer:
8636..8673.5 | 0.04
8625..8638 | 0.14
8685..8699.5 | 0.17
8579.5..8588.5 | -0.05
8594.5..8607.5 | 0.00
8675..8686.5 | 0.09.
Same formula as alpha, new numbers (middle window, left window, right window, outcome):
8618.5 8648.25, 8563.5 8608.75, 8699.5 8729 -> 0.12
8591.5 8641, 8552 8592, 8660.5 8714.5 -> 0.04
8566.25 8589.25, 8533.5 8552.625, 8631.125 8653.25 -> -0.09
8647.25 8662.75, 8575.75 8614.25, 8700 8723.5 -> -0.02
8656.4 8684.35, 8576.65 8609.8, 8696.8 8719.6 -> 0.07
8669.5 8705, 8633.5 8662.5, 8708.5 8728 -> 0.13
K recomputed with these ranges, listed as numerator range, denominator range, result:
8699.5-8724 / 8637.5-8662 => 1.04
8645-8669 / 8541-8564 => 1.11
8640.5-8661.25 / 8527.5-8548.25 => 1.10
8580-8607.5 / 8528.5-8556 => 1.08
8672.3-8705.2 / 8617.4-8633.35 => 1.00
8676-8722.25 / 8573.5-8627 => 1.01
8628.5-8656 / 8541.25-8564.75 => 1.03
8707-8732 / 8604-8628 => 1.09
